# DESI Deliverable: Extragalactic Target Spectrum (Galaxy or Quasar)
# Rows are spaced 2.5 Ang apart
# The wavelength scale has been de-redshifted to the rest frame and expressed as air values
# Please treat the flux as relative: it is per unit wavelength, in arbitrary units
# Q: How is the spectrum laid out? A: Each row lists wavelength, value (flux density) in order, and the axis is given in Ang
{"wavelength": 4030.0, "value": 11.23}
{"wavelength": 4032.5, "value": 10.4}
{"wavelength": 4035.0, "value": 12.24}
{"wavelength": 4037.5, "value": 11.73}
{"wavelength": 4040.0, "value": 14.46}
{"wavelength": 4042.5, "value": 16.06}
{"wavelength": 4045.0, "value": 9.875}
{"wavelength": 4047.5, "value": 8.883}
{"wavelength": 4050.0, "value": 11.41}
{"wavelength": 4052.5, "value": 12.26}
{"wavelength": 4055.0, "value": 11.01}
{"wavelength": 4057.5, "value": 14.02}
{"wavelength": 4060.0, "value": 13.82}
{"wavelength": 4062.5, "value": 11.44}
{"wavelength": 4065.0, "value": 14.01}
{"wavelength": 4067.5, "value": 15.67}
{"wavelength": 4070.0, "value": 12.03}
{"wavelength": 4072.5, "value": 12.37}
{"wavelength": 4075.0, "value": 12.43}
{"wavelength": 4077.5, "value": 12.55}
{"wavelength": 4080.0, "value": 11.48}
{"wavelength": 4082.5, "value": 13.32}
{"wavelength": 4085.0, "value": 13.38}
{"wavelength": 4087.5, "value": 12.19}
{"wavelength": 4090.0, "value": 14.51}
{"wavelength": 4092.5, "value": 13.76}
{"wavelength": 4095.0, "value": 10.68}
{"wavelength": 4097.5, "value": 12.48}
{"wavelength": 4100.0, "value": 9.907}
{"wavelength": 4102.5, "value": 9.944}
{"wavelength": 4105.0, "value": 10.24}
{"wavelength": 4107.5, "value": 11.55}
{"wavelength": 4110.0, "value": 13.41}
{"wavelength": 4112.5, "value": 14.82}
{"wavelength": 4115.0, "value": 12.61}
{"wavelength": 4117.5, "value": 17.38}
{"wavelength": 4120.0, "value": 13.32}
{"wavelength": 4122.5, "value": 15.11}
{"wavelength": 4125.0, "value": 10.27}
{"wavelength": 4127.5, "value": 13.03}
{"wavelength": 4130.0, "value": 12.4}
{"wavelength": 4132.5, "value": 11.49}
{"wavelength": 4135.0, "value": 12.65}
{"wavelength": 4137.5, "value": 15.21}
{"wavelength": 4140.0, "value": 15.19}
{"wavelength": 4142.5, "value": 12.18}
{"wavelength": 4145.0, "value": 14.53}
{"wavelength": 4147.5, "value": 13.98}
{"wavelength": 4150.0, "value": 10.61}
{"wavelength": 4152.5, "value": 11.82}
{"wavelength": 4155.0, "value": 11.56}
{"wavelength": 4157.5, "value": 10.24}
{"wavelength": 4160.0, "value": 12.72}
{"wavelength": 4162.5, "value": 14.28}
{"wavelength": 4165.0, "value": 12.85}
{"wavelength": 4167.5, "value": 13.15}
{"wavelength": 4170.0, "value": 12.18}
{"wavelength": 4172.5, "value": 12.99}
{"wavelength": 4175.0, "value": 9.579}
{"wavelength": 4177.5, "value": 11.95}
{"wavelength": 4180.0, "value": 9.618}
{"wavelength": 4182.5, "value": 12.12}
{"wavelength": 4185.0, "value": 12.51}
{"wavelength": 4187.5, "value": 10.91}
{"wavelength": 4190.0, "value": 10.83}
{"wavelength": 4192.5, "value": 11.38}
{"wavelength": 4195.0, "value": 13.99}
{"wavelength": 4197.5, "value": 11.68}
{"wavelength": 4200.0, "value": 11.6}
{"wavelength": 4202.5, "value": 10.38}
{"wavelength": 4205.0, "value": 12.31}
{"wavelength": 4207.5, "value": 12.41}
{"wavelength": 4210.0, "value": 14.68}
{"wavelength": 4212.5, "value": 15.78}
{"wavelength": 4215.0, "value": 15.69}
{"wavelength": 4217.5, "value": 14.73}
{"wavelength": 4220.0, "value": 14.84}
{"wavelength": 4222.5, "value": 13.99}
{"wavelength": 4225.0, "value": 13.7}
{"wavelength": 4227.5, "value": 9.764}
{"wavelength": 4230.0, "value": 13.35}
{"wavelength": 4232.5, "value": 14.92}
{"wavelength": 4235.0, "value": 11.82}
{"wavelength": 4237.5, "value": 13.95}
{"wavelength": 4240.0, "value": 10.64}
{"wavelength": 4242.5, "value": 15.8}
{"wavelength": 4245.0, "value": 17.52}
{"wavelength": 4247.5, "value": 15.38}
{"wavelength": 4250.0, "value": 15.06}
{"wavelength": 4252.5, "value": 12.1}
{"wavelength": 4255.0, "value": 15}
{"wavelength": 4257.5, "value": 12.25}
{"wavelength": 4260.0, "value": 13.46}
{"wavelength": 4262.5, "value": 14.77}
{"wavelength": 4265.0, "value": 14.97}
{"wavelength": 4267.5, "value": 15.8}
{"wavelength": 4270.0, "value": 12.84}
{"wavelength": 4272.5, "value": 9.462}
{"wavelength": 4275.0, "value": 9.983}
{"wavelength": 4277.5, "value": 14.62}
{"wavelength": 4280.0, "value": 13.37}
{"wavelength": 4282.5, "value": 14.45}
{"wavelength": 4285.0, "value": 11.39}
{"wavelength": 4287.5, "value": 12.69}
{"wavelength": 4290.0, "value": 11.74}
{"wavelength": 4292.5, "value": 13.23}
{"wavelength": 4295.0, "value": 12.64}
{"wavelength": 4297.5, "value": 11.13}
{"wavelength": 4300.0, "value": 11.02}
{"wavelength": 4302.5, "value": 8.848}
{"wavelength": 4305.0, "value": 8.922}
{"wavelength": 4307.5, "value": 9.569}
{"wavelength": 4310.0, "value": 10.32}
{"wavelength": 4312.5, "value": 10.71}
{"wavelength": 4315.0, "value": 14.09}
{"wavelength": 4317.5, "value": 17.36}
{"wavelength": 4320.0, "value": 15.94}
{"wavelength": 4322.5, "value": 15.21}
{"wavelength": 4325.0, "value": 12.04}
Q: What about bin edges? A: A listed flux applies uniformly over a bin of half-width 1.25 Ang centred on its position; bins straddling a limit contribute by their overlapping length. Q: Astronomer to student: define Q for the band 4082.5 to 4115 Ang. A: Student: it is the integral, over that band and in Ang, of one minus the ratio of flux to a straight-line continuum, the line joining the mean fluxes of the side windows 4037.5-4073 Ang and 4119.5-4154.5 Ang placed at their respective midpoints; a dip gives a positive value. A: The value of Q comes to 1.3 Ang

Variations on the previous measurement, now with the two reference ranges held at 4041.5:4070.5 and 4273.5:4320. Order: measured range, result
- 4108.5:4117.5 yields -1.2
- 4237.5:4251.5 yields -2.9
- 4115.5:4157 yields -2.4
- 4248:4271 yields -3.6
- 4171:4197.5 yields 1.5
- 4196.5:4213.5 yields -0.6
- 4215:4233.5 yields -2.3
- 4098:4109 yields 1.6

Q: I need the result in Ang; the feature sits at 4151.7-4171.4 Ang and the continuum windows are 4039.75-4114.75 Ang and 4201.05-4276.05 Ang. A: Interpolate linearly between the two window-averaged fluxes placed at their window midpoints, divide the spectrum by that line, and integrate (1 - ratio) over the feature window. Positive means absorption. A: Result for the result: 1.0 Ang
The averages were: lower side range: 12.4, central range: 12.4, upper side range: 13.6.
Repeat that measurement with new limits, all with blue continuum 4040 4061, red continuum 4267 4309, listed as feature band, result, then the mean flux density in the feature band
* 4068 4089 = -0.66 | 12.6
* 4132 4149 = -2.19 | 13.7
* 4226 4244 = -1.62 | 13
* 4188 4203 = 0.39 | 11.7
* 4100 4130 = -1.45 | 12.7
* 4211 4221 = -2.78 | 15.3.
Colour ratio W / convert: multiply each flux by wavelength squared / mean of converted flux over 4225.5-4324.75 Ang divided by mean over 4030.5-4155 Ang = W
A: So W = 1.12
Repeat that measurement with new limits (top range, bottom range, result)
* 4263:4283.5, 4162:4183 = 1.16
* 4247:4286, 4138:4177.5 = 1.12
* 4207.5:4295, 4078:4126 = 1.15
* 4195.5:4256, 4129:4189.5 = 1.14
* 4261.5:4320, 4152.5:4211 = 1.09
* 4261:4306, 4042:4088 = 1.10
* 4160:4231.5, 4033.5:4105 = 1.08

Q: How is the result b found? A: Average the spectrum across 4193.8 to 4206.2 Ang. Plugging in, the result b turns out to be 12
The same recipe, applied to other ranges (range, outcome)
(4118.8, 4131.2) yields 12.8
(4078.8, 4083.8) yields 12.4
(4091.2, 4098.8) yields 12.3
